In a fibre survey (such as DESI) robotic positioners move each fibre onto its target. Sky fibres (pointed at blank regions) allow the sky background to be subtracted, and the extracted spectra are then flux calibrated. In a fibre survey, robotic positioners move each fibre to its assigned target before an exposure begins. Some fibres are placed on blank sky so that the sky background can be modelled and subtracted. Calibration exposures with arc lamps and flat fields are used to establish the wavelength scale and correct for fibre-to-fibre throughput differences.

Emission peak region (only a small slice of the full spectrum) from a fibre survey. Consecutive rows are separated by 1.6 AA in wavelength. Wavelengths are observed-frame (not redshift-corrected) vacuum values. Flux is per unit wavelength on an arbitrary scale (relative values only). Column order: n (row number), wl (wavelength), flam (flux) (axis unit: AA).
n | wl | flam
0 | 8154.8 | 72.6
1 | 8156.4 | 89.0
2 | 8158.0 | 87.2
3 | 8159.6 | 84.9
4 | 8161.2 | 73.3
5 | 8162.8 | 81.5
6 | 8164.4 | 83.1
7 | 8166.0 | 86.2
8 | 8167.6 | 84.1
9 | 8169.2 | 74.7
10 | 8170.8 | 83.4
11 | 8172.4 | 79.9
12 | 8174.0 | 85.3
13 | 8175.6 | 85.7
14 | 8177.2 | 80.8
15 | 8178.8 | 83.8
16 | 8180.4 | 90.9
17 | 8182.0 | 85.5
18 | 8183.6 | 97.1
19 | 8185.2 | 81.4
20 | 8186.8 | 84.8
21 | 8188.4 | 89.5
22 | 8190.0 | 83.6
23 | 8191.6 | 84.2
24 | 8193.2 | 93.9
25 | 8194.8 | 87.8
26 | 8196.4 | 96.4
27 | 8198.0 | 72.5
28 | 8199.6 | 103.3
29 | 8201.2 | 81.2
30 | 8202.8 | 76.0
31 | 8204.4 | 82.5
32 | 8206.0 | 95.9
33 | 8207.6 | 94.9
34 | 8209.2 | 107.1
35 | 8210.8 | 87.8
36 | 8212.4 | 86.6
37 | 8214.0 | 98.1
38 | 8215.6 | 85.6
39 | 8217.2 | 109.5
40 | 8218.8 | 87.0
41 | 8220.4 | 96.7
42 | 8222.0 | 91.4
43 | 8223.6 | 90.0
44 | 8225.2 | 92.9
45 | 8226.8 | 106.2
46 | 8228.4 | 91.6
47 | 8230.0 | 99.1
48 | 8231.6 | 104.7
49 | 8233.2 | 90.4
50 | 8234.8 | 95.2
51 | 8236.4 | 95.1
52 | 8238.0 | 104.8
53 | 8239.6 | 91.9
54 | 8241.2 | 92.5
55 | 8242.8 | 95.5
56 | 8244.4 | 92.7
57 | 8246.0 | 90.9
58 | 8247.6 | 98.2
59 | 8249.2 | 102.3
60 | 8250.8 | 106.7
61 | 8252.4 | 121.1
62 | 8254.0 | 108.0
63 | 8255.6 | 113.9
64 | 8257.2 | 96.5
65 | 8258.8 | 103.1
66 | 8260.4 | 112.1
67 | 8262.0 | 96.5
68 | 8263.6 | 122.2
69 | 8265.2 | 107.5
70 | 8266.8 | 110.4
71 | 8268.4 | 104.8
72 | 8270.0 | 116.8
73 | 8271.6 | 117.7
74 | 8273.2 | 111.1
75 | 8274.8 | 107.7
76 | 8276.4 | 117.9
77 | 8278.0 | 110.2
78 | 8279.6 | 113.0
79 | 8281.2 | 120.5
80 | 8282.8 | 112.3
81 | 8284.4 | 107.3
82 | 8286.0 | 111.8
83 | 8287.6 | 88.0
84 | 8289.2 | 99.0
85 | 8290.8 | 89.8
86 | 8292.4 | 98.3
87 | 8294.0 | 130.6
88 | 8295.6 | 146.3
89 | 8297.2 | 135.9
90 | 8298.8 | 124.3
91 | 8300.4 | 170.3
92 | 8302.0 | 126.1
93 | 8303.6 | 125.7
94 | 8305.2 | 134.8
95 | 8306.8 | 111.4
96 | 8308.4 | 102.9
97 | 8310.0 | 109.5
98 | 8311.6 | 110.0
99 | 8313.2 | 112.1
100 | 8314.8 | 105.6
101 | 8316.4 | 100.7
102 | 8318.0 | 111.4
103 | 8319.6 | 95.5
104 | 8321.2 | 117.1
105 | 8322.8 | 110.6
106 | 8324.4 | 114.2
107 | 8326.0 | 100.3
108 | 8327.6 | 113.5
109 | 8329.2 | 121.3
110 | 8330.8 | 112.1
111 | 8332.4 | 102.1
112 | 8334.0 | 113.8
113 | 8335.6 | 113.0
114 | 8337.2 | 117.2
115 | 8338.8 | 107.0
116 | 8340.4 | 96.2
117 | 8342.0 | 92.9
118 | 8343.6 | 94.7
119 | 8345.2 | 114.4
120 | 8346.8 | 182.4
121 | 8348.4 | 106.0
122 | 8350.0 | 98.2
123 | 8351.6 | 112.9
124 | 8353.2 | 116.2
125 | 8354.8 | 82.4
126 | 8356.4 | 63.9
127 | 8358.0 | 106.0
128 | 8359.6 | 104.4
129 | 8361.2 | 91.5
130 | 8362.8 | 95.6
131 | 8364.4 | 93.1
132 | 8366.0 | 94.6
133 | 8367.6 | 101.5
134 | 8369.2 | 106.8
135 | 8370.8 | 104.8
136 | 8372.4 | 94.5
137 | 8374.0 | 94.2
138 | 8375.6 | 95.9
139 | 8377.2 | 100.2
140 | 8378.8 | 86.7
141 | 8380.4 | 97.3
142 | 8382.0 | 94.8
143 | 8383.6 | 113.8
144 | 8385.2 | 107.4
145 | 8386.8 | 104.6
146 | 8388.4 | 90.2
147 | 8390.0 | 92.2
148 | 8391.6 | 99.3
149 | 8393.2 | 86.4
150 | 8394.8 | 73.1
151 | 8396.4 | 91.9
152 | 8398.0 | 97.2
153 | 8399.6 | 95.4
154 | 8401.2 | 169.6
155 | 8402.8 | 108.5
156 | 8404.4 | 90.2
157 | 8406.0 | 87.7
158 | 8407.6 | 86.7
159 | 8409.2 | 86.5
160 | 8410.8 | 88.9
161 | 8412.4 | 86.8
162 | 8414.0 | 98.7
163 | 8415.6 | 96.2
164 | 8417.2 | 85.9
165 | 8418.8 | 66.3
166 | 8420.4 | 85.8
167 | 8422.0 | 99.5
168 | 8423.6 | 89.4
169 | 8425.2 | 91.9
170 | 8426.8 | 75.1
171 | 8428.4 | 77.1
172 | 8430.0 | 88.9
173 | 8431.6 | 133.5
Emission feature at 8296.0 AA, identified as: H-beta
